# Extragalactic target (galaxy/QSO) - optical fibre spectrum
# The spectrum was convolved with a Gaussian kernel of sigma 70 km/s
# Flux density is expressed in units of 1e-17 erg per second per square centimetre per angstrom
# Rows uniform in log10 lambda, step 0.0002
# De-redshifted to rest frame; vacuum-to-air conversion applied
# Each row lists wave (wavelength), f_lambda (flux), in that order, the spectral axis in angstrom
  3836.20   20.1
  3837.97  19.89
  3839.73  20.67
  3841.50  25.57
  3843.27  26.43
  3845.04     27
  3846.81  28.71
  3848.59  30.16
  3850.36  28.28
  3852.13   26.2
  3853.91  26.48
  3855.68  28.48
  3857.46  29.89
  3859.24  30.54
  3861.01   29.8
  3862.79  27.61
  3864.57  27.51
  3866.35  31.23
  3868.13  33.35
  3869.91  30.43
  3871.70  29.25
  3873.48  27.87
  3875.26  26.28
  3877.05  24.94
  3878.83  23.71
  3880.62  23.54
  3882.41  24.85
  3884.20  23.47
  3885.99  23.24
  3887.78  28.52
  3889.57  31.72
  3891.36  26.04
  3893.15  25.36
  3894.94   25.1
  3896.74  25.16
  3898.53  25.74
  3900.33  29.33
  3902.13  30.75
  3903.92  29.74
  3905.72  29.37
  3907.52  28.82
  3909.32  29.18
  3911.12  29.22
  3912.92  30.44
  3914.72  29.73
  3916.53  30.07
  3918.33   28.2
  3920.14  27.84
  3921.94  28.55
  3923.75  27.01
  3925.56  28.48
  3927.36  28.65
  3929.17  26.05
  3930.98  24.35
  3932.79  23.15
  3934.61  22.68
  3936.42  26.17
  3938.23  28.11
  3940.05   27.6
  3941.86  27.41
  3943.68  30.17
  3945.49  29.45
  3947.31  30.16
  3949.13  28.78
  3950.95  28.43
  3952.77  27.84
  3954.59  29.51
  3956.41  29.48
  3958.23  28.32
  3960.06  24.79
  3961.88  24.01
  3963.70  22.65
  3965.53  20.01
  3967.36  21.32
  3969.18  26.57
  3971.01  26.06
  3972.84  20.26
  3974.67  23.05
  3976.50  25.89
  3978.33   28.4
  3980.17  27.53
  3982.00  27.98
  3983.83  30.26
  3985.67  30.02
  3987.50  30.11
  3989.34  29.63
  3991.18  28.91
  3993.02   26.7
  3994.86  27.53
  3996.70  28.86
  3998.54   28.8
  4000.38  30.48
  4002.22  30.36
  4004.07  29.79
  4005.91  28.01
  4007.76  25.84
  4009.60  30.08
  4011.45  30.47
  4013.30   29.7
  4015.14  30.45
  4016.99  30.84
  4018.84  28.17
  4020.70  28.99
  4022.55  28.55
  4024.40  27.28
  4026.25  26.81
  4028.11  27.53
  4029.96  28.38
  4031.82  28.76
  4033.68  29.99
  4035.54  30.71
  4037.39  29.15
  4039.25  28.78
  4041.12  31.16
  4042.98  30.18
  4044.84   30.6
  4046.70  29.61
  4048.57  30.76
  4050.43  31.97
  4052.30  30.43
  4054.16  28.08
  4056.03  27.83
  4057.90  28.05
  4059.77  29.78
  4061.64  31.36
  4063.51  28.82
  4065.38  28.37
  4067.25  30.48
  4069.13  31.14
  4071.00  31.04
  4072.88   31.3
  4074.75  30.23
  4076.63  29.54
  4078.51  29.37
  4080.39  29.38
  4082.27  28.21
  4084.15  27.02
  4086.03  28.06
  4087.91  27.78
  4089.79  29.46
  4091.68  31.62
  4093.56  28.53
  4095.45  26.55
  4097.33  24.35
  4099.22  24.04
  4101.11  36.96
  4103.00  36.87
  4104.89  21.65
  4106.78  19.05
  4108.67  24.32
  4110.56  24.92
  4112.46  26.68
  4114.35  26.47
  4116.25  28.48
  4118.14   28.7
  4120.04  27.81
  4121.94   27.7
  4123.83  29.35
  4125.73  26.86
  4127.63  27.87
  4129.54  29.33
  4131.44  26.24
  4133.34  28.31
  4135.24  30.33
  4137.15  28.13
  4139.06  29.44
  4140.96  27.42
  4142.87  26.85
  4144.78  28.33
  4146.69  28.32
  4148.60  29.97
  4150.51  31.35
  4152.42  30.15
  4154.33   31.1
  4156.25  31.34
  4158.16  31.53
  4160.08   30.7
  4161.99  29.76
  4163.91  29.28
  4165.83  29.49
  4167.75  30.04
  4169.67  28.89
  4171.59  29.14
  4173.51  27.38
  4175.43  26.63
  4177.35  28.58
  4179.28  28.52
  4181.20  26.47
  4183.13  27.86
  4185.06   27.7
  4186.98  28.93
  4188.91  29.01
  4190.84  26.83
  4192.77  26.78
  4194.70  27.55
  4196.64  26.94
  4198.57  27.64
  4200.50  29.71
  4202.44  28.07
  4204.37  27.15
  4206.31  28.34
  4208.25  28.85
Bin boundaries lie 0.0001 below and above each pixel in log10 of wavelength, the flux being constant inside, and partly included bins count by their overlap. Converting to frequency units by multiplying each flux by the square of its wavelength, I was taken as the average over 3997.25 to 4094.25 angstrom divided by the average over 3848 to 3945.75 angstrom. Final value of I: 1.14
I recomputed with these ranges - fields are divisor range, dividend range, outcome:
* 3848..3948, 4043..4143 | 1.13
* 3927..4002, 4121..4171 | 1.18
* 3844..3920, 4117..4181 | 1.18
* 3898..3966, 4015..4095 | 1.13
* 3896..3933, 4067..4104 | 1.14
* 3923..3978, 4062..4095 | 1.20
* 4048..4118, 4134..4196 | 1.05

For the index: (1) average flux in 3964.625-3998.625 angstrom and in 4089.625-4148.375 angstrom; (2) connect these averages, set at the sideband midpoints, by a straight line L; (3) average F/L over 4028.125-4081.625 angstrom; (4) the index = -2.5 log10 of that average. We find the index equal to -0.10 mag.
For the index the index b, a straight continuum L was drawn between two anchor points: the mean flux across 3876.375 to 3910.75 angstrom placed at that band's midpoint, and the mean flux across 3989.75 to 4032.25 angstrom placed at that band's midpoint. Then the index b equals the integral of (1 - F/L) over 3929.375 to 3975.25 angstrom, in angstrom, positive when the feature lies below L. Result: 2.9 angstrom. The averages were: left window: 26.8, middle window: 26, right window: 28.8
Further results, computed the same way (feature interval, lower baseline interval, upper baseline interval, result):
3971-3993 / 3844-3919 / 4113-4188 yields 0.7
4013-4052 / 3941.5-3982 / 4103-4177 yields -3.3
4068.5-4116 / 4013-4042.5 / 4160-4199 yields 0.9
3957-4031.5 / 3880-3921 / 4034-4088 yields 3.4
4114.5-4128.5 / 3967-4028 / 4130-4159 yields 0.5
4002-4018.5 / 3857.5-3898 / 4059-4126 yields -0.9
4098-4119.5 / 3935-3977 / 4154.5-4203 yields 0.6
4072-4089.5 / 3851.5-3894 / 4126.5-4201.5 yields -0.4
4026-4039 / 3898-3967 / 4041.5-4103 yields 0.1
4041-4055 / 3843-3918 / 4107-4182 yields -1.0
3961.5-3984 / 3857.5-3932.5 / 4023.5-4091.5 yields 3.0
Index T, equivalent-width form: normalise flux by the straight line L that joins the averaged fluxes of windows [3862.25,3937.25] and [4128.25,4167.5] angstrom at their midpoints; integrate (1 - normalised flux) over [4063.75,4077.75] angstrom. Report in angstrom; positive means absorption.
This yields -0.70 angstrom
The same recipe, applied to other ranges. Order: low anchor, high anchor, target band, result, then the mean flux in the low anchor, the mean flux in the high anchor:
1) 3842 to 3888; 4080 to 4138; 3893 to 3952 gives -0.59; 27.6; 27.8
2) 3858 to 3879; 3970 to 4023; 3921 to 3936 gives 1.28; 28.7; 28.3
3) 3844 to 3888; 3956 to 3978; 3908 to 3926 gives -2.01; 27.6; 24.4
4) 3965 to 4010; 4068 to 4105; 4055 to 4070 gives -0.32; 27.3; 29.3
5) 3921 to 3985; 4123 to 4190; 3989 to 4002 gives -0.82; 26.6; 28.9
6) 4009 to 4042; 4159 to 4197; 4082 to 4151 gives 1.89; 29.2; 28.3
